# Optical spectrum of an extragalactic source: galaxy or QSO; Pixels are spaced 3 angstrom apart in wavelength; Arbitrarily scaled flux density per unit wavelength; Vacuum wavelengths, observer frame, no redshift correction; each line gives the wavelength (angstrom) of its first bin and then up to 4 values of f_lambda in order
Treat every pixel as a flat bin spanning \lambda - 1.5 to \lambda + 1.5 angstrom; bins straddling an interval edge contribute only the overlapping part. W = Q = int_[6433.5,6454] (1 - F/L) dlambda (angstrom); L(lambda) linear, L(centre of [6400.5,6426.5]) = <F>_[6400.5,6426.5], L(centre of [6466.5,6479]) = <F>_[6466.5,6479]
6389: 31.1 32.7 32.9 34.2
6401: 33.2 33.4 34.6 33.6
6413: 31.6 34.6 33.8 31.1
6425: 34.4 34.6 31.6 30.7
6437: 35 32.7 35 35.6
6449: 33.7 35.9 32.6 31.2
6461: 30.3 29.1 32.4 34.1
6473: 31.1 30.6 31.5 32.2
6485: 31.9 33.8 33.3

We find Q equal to -1.0 angstrom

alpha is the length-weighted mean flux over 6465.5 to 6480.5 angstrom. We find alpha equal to 31.9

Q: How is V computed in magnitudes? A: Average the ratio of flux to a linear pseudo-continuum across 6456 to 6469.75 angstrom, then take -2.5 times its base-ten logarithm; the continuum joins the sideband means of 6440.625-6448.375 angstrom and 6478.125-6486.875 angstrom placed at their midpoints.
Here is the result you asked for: 0.08 mag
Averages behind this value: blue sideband 34.8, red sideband 32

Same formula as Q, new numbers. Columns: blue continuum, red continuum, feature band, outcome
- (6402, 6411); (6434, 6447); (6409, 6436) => 0.8 angstrom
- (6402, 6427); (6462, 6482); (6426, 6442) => -0.1 angstrom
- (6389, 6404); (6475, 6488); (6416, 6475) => -1.0 angstrom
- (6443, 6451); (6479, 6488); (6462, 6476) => 0.7 angstrom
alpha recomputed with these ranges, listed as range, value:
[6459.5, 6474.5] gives 31.4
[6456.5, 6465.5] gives 30.2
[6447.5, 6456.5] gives 34.1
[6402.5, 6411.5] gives 33.9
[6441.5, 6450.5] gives 34.8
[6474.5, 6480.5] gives 31.1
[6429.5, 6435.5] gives 31.2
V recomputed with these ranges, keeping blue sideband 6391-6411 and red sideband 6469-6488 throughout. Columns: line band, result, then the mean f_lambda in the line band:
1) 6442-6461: -0.038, 33.7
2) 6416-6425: 0.000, 33.1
